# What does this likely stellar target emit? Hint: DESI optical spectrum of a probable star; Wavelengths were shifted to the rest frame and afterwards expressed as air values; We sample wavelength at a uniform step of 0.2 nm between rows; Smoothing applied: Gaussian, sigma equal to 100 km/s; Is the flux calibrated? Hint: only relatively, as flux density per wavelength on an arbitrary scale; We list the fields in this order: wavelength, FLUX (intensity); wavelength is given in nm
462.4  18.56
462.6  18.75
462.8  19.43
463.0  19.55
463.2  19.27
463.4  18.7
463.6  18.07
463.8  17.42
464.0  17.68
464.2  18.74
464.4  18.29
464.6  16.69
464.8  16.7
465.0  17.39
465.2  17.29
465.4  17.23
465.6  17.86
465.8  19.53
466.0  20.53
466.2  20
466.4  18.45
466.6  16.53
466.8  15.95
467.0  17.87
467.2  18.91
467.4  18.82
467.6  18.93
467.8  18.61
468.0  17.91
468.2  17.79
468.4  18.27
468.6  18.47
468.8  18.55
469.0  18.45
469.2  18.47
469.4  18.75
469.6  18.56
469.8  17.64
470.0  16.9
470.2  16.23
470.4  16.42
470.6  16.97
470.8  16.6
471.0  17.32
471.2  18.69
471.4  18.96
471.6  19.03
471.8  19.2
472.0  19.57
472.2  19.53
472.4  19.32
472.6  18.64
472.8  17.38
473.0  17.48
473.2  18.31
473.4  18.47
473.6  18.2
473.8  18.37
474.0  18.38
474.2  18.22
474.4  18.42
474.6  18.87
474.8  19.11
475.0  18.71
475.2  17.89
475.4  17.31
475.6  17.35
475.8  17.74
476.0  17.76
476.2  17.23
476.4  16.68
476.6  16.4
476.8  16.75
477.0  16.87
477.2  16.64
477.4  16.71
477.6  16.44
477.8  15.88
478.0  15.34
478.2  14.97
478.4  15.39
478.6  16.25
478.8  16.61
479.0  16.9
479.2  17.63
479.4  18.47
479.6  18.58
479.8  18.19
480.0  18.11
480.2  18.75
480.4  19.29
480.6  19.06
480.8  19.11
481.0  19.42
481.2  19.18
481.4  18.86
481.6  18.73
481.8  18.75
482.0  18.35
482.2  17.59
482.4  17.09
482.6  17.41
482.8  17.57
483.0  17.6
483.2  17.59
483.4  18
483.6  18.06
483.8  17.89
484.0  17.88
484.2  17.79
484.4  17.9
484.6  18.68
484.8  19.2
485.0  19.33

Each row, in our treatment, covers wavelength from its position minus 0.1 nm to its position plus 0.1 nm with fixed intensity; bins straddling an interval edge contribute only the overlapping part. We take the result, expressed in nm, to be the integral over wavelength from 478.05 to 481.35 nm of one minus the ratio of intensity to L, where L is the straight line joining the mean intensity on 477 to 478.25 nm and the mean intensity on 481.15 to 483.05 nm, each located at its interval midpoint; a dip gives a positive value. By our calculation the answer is -0.15 nm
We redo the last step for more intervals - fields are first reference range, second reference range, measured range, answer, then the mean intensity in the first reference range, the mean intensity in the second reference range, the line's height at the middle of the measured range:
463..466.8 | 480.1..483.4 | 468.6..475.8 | 0.02 nm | 18.1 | 18.4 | 18.2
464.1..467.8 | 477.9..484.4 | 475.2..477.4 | 0.10 nm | 18.1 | 17.8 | 17.9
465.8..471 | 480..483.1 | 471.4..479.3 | 0.28 nm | 18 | 18.4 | 18.3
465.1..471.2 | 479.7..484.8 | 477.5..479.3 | 0.20 nm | 18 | 18.3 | 18.2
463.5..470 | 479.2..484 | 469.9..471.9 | 0.06 nm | 18.1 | 18.3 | 18.2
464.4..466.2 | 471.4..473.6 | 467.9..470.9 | 0.11 nm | 18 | 18.7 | 18.4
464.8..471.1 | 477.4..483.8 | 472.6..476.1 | -0.06 nm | 18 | 17.7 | 17.8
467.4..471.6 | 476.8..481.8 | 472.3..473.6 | -0.03 nm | 18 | 17.6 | 17.8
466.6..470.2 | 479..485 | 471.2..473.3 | -0.07 nm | 18.1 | 18.3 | 18.1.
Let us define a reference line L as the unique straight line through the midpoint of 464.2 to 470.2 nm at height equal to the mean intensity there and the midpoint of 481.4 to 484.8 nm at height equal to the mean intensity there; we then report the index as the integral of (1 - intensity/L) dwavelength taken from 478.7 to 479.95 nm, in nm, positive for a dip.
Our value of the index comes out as 0.02 nm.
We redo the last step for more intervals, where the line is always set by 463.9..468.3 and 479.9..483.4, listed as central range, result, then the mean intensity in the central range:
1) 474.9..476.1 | 0.03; 17.8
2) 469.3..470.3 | 0.03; 17.6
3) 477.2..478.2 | 0.12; 16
